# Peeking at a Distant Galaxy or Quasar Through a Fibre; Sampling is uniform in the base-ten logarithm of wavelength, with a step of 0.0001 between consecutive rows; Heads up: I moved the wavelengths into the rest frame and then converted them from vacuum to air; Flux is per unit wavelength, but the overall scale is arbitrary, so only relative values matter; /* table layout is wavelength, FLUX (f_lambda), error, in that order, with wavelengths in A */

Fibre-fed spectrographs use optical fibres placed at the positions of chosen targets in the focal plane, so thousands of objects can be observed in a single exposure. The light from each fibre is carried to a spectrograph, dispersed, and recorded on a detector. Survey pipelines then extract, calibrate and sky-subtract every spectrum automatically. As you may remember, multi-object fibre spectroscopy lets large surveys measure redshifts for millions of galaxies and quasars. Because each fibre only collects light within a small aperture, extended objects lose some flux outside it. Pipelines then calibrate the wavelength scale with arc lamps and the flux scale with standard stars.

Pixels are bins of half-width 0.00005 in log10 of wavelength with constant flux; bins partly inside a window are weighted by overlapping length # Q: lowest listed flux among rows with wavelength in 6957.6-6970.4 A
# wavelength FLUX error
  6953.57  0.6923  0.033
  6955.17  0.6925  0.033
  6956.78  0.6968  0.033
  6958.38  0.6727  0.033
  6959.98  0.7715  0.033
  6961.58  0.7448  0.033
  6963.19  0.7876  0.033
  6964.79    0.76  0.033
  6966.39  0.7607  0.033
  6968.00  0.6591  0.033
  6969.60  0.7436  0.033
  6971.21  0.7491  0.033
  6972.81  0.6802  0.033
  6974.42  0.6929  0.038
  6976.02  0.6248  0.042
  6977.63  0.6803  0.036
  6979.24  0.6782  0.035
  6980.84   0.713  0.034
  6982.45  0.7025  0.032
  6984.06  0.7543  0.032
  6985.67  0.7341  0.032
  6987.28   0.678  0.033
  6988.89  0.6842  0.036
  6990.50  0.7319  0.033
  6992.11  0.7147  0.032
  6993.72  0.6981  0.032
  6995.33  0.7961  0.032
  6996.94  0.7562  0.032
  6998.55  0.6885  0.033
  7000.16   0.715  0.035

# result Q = 0.6591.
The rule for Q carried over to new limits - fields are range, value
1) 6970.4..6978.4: 0.6248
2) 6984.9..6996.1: 0.678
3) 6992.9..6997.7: 0.6981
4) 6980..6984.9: 0.7025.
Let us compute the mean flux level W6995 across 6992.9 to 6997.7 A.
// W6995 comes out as 0.75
